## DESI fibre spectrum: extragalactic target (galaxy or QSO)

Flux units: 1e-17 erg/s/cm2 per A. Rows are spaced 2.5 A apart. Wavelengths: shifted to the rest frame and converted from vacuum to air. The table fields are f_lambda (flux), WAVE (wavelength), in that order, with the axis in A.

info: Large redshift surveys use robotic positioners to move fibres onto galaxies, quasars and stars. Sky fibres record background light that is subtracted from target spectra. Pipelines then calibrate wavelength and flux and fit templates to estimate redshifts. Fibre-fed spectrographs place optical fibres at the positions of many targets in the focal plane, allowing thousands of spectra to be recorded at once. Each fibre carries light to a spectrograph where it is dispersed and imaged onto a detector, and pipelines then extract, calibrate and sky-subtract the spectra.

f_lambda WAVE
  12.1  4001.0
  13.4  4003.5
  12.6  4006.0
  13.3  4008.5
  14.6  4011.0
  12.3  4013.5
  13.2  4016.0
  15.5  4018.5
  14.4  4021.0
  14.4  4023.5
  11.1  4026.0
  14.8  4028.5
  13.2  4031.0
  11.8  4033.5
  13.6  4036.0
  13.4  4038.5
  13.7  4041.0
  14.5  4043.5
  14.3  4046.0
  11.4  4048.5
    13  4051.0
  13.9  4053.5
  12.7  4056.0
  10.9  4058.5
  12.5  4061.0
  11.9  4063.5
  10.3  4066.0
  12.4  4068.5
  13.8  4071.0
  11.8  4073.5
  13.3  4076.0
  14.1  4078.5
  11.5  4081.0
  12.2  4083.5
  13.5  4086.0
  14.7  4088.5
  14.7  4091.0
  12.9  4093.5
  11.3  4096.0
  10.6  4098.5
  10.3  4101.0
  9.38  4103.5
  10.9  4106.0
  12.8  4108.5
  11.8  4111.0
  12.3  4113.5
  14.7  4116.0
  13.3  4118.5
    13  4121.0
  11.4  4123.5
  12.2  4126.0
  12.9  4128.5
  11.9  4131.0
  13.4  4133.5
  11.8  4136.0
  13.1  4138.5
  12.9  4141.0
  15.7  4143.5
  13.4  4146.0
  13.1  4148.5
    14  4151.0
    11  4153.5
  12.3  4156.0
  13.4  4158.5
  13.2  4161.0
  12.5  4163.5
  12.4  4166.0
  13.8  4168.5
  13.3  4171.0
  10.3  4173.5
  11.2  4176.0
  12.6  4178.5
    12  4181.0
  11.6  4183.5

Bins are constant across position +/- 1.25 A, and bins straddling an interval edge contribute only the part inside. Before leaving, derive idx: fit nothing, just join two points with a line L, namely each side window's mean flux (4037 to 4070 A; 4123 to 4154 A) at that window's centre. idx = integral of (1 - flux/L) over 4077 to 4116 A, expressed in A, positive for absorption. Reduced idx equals 1.6 A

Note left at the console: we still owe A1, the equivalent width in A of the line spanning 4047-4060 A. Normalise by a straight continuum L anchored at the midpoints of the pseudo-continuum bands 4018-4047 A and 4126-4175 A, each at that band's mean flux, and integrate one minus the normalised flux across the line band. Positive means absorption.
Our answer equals 1.1 A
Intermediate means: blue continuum 13.7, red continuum 12.8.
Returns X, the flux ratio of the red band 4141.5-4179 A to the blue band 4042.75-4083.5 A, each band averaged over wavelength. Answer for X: 1.0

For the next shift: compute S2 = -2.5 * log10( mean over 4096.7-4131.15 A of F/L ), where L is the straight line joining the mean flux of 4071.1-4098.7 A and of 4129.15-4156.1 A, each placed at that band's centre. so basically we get 0.09 mag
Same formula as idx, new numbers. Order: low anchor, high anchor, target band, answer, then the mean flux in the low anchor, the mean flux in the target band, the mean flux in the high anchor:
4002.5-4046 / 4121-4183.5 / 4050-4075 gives 1.8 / 13.5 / 12.3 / 12.6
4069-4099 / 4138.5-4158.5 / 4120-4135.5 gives 0.8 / 12.9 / 12.4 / 13.2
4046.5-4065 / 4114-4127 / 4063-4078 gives 0.2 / 12.4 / 12.4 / 12.9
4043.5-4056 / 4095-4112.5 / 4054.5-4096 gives -1.8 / 13.2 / 12.7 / 11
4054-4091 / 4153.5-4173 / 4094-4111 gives 2.2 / 12.6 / 11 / 12.8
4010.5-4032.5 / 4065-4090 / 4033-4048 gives -0.2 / 13.7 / 13.5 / 12.8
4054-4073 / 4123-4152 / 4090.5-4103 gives 0.9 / 12.1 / 11.6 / 13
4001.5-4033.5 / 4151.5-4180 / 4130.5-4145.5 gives -0.7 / 13.5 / 13.2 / 12.4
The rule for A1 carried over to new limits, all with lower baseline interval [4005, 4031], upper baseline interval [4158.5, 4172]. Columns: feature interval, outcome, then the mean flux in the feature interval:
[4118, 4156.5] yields 1.0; 12.8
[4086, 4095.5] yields -0.3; 13.8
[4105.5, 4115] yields 0.8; 12.1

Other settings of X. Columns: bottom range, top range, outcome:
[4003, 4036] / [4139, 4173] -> 0.97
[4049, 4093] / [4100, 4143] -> 0.97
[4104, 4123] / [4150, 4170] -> 1.02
